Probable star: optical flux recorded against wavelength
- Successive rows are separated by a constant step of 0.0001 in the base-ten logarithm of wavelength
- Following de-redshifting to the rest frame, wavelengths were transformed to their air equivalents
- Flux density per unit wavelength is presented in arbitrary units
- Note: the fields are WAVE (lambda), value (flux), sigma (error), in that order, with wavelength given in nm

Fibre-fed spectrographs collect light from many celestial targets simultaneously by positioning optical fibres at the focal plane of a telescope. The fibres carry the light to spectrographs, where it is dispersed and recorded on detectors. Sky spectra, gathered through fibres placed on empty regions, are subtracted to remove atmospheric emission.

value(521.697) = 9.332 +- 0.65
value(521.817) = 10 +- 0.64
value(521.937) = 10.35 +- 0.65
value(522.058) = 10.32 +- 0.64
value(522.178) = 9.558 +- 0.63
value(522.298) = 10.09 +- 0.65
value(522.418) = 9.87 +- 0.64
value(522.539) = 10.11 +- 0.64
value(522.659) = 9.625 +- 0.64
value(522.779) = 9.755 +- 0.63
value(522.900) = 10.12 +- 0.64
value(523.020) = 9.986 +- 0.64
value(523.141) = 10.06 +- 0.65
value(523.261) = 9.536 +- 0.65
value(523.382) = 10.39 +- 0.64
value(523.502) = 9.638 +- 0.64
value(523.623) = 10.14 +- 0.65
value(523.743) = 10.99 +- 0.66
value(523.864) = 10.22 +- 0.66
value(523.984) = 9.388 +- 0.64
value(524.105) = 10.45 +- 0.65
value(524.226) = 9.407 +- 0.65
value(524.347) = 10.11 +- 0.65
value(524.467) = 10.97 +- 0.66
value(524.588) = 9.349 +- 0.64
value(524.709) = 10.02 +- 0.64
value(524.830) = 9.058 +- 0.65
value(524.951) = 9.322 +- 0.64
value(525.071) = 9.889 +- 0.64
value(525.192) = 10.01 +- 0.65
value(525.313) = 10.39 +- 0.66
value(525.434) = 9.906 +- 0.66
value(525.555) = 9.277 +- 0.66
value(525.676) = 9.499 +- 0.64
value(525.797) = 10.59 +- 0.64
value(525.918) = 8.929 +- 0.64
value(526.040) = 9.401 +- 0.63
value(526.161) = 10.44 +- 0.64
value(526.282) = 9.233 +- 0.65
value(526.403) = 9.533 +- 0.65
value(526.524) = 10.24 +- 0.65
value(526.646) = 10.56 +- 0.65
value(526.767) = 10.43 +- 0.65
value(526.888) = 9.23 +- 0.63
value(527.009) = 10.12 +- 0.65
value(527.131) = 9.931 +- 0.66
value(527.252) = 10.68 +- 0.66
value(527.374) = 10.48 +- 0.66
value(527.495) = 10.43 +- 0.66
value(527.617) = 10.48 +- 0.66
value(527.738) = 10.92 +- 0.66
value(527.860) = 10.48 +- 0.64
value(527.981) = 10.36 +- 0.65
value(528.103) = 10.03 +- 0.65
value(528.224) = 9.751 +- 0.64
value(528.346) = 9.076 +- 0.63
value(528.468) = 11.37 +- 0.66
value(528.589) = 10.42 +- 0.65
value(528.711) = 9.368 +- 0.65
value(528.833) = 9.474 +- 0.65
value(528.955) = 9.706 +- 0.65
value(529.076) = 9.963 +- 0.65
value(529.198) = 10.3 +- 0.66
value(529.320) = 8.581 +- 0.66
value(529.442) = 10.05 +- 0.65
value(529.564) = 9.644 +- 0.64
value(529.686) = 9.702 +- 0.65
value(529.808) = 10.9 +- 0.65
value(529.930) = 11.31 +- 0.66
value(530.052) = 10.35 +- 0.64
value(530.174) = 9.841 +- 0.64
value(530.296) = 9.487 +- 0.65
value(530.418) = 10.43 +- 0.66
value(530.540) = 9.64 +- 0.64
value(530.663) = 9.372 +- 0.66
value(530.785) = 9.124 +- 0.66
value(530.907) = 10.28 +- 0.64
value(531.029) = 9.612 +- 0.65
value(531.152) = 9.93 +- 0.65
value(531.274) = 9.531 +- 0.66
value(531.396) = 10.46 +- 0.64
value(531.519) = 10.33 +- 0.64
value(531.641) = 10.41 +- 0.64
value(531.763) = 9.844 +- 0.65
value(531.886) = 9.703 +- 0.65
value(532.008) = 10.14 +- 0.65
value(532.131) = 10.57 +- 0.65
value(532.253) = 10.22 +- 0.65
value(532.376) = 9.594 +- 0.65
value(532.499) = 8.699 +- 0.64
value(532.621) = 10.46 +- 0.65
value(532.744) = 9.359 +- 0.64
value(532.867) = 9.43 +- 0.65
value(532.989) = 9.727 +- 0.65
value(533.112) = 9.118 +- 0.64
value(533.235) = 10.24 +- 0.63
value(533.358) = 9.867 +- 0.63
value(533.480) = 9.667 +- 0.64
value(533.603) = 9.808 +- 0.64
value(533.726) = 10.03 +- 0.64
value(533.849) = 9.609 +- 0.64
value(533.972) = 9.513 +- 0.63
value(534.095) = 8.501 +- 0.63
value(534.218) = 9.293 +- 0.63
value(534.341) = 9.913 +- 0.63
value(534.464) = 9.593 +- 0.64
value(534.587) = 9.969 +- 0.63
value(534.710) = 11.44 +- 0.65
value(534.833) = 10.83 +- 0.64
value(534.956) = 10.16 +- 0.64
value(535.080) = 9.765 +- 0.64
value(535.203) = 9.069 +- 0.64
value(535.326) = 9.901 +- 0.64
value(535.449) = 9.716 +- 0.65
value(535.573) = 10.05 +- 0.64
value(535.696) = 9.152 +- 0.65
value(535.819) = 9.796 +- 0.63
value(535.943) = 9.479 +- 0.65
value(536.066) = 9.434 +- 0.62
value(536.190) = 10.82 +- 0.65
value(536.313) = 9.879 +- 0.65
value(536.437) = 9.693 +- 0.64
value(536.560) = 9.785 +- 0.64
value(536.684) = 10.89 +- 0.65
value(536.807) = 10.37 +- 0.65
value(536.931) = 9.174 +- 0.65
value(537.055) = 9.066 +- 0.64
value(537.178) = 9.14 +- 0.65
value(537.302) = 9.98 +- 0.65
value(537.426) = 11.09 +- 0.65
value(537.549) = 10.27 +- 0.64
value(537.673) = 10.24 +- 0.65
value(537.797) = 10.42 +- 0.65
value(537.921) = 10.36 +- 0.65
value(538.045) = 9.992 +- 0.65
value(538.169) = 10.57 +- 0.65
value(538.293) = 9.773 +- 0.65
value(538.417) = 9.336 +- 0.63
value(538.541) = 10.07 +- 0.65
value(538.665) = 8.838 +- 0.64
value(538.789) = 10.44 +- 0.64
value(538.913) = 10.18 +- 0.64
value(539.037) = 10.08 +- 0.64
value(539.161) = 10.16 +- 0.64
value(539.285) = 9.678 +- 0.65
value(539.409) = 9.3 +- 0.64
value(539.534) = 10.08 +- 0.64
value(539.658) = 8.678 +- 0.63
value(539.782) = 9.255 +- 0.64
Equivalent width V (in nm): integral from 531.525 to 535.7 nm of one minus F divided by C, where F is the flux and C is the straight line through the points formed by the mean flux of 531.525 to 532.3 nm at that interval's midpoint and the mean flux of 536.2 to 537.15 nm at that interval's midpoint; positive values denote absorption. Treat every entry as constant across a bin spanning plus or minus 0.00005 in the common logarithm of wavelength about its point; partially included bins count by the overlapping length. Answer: 0.10 nm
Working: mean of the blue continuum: 10.2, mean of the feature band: 9.82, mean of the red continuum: 9.87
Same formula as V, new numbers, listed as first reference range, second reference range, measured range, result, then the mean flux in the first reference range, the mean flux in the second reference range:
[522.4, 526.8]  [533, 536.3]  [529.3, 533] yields -0.03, 9.91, 9.8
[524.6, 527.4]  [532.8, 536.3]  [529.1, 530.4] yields -0.03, 9.86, 9.78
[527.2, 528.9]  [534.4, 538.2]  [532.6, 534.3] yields 0.08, 10.2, 10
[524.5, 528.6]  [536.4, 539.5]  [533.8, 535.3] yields 0.02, 10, 9.96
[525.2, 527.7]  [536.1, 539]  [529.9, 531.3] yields 0.02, 10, 10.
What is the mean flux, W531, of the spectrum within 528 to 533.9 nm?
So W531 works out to 9.89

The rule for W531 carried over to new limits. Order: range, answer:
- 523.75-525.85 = 9.9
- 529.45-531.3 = 9.95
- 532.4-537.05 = 9.78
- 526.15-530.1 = 10.1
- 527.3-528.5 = 10.3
